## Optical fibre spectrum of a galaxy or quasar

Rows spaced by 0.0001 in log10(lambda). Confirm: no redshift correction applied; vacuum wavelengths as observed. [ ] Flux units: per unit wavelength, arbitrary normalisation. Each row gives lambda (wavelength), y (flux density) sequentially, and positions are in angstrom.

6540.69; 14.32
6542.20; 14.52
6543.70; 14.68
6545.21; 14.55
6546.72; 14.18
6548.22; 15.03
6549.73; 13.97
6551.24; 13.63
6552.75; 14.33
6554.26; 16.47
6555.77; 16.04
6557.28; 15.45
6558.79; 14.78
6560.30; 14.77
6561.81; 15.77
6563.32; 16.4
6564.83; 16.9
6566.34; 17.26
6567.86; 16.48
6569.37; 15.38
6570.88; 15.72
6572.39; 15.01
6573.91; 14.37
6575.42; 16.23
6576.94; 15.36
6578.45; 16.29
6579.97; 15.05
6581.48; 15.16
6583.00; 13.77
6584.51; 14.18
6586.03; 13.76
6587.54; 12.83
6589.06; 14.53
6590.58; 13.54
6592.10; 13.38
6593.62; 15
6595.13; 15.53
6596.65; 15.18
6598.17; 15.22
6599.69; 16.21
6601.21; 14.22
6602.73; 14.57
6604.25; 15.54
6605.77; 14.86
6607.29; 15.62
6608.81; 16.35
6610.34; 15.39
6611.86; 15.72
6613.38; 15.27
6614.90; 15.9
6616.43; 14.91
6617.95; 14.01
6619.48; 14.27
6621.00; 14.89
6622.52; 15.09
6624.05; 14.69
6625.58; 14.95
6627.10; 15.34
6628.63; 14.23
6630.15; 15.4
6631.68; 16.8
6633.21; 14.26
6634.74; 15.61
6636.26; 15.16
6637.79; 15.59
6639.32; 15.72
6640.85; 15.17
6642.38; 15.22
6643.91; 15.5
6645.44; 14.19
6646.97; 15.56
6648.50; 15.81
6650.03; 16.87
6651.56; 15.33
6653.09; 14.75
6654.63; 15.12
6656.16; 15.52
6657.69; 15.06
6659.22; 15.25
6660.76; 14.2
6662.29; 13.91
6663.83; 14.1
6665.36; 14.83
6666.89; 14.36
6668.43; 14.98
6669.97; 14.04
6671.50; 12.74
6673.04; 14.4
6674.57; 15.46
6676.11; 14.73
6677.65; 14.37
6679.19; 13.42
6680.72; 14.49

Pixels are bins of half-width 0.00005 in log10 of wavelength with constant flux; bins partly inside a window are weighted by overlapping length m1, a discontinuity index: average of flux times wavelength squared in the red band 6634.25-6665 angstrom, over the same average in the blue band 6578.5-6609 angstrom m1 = 1.05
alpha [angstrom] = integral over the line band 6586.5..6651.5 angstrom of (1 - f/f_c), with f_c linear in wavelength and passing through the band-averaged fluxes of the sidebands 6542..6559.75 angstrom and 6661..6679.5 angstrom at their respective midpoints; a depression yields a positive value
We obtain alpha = -2.6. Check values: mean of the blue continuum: 14.8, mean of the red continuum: 14.3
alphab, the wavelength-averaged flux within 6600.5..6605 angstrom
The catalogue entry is 14.8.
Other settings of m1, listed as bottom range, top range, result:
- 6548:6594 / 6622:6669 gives 1.03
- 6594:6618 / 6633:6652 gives 1.02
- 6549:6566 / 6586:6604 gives 0.96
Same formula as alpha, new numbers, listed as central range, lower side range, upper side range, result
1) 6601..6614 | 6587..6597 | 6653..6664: -0.8 angstrom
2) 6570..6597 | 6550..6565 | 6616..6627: 0.7 angstrom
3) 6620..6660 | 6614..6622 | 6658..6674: -1.9 angstrom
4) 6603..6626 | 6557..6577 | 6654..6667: 0.1 angstrom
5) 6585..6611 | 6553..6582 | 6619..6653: 1.2 angstrom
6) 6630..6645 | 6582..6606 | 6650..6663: -0.6 angstrom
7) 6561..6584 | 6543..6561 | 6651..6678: -1.4 angstrom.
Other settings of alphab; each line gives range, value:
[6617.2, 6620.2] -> 14.1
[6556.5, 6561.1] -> 15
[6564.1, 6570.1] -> 16.5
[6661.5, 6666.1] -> 14.3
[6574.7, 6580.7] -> 15.7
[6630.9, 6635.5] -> 15.5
